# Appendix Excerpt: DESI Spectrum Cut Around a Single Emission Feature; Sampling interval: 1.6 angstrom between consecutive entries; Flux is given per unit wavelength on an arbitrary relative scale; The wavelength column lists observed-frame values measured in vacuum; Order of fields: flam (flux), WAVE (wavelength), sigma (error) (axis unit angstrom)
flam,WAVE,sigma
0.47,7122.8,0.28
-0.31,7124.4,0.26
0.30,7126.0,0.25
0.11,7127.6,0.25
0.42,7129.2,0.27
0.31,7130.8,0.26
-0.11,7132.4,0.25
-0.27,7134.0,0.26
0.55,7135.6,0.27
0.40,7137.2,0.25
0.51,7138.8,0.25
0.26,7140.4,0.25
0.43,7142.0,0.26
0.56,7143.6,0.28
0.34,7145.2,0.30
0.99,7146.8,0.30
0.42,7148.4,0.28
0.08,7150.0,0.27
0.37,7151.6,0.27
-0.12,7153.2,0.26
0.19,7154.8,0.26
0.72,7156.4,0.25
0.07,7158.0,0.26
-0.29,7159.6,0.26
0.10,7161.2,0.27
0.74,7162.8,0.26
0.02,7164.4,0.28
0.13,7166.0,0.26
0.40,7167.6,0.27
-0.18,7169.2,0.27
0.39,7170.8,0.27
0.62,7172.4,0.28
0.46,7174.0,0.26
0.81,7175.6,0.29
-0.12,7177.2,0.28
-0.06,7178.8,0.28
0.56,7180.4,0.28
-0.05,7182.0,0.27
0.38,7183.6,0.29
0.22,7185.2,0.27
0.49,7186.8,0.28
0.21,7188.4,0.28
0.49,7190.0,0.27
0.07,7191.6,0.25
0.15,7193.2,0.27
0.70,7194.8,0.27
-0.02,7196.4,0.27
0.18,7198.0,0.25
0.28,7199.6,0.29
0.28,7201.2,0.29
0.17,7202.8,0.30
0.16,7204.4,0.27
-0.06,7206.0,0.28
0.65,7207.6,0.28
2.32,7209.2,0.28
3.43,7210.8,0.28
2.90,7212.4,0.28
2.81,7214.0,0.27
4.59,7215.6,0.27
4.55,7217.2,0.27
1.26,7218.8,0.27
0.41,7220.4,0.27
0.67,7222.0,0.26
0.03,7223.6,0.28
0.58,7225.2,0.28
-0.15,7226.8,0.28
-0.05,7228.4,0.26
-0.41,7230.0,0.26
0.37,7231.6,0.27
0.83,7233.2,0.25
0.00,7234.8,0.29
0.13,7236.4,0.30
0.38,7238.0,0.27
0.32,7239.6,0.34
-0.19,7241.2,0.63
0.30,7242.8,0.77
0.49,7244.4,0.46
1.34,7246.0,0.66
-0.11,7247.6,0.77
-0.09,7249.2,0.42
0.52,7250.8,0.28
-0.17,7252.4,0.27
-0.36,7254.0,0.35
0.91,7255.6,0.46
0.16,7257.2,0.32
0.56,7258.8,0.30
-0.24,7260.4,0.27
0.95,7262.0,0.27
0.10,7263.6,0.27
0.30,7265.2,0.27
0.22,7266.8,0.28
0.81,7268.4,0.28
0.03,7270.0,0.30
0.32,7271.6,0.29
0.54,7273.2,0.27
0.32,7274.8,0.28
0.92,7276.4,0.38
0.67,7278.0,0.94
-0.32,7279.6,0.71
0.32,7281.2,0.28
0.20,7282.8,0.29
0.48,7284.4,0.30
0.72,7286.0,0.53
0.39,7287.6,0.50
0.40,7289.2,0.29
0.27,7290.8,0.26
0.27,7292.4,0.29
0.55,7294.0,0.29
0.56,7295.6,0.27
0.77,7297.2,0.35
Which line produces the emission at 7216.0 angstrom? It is [O II]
